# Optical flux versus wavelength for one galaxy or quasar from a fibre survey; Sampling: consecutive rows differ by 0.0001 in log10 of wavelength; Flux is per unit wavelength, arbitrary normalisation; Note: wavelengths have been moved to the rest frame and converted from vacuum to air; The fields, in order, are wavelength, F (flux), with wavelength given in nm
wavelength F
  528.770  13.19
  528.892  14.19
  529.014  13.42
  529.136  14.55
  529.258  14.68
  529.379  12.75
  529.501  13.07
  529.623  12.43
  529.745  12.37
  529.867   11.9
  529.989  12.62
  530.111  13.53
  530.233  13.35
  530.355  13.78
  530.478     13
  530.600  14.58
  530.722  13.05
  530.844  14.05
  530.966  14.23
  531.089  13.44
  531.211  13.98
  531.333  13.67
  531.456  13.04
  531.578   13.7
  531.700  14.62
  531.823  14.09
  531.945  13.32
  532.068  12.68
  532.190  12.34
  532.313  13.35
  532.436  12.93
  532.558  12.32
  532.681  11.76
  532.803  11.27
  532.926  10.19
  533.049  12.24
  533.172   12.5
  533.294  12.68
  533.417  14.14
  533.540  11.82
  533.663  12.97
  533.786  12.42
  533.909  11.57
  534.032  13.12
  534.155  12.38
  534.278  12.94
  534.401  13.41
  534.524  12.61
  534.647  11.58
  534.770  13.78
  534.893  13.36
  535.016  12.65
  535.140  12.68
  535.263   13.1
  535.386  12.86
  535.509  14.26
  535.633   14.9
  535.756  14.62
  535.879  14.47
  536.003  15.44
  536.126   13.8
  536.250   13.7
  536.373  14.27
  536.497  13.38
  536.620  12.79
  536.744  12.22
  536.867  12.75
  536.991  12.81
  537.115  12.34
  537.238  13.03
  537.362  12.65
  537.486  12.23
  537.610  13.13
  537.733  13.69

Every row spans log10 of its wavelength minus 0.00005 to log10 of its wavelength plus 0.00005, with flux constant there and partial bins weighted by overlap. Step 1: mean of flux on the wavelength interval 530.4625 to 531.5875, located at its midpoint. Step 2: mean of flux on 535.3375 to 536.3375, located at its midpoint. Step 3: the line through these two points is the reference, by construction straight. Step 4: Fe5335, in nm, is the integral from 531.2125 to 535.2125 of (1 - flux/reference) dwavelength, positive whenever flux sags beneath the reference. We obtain 0.34 nm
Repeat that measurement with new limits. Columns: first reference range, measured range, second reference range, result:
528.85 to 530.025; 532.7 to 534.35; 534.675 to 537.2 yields 0.13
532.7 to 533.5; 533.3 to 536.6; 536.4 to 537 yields -0.20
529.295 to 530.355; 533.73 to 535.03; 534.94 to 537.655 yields 0.05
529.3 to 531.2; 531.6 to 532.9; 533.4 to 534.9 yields 0.02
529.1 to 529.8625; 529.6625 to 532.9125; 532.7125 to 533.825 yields -0.11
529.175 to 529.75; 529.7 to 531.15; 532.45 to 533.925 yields -0.05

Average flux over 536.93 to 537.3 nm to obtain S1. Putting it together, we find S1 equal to 12.7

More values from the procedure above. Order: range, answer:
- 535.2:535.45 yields 13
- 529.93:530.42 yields 13.3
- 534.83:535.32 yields 12.9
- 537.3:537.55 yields 12.4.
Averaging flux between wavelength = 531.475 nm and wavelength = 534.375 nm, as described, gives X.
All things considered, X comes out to 12.7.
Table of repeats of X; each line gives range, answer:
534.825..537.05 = 13.6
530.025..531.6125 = 13.6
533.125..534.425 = 12.7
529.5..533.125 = 13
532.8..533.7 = 12.3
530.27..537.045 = 13.2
